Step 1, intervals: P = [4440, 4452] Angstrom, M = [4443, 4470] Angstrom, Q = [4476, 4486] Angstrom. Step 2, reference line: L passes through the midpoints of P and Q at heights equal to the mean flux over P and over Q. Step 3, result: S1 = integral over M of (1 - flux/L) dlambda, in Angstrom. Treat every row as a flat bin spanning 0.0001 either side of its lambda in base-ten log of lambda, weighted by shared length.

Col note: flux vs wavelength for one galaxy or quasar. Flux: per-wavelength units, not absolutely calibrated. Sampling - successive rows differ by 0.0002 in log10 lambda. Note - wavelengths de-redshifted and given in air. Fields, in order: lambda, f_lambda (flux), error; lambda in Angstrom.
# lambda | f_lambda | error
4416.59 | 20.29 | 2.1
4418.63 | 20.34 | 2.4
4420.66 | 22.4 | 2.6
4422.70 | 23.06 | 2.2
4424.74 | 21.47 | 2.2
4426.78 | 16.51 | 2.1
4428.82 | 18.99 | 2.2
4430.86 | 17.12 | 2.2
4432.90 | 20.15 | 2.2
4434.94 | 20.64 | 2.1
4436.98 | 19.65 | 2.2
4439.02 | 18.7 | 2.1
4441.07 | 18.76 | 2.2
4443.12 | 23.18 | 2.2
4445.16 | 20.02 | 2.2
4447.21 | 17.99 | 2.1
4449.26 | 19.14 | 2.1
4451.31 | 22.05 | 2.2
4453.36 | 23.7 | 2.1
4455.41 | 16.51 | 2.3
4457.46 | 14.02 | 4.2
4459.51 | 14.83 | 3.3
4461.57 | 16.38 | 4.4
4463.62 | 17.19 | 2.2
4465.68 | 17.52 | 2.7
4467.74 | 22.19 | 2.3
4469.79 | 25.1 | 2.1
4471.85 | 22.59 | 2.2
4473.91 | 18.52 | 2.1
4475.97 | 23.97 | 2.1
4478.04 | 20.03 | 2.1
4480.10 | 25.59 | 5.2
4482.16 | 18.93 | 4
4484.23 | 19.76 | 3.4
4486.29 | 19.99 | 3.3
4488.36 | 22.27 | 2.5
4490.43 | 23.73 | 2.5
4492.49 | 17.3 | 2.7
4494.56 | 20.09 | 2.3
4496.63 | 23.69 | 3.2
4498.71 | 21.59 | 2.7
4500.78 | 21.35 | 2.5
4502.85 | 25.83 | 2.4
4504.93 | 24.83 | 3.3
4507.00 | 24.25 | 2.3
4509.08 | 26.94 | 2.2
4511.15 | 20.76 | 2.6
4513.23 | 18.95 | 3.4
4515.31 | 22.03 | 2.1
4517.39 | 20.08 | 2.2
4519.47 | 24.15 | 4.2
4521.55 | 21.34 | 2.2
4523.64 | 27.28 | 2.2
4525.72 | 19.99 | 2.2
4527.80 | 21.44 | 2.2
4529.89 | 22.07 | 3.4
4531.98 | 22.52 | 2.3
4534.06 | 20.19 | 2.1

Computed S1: 2.0 Angstrom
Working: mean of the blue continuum 20.1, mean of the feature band 19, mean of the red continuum 21.3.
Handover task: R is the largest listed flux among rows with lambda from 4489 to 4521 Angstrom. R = 26.94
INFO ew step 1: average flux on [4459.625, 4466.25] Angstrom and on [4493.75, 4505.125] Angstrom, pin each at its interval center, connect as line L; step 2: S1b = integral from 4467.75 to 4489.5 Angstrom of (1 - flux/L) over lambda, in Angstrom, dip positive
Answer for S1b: -2.83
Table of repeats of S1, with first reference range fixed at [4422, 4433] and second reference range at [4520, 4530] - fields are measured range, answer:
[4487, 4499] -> 0.1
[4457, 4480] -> 1.2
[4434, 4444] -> -0.2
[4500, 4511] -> -1.3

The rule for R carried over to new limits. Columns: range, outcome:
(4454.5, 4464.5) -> 17.19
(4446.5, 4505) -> 25.83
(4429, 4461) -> 23.7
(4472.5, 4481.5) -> 25.59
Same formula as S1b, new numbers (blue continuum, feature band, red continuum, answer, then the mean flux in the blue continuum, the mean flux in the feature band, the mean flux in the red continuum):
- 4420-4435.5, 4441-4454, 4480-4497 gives -0.3 Angstrom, 20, 20.7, 20.9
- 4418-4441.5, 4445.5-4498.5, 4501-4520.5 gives 3.4 Angstrom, 19.8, 20.1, 23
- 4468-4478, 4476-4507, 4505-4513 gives 1.4 Angstrom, 22.3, 21.9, 23.6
